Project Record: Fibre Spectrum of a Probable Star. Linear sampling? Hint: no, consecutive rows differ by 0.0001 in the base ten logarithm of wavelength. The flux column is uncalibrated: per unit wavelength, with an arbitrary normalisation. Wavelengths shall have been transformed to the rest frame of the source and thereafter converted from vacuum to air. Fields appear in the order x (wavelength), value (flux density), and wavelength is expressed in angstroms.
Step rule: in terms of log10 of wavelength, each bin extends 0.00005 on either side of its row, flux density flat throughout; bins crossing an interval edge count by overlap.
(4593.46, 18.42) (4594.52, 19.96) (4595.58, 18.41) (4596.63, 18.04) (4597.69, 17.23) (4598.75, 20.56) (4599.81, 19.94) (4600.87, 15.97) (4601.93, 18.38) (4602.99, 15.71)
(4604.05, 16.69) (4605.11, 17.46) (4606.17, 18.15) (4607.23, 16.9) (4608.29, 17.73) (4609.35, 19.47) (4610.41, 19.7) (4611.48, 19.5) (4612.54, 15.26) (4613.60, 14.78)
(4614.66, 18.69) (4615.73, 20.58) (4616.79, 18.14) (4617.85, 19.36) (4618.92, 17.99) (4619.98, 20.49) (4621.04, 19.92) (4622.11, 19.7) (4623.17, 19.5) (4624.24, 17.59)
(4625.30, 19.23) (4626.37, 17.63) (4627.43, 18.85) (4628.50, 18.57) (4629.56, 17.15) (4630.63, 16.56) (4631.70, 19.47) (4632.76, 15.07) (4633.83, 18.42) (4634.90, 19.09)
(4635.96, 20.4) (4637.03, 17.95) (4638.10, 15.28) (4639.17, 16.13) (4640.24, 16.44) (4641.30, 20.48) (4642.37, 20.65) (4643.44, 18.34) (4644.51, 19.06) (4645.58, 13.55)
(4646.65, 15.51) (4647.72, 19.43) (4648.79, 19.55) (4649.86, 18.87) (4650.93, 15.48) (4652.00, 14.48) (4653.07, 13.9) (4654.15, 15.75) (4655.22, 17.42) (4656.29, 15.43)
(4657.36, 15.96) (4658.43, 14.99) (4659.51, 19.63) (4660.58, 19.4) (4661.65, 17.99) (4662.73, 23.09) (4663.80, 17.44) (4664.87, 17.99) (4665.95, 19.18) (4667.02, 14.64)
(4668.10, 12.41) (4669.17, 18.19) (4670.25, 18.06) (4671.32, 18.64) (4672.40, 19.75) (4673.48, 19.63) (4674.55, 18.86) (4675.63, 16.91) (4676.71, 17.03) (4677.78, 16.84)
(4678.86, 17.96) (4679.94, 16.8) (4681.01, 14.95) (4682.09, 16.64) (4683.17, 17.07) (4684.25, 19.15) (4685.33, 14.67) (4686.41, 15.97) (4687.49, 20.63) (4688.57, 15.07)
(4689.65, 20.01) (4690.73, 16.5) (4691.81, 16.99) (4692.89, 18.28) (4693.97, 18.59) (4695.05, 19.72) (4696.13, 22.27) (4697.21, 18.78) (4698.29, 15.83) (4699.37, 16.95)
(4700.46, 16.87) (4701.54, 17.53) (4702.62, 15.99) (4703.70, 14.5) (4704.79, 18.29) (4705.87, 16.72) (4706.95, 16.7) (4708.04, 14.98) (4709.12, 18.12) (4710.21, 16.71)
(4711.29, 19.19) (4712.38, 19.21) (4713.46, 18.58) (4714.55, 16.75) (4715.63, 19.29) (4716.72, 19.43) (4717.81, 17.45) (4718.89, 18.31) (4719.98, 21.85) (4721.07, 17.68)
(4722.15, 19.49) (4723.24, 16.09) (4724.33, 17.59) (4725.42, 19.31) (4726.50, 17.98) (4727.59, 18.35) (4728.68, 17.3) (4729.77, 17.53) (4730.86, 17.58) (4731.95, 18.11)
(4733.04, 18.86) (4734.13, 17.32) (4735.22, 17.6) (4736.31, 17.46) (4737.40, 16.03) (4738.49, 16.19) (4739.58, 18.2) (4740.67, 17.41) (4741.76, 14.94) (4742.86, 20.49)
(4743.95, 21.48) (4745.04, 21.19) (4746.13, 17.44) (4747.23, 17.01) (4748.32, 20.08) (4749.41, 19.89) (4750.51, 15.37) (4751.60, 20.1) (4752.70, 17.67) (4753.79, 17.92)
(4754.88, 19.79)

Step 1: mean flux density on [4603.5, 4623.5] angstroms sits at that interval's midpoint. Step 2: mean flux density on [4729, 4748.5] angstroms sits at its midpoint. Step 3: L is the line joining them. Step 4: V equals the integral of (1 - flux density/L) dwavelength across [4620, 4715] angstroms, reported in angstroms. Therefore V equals 3.14 angstroms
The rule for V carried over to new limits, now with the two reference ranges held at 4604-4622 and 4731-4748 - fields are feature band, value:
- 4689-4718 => 0.52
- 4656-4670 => 0.58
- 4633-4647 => 0.40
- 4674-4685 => 0.60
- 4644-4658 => 1.36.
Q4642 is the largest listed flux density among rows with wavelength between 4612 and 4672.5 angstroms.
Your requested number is 23.09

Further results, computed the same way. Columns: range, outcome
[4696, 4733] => 22.27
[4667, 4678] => 19.75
